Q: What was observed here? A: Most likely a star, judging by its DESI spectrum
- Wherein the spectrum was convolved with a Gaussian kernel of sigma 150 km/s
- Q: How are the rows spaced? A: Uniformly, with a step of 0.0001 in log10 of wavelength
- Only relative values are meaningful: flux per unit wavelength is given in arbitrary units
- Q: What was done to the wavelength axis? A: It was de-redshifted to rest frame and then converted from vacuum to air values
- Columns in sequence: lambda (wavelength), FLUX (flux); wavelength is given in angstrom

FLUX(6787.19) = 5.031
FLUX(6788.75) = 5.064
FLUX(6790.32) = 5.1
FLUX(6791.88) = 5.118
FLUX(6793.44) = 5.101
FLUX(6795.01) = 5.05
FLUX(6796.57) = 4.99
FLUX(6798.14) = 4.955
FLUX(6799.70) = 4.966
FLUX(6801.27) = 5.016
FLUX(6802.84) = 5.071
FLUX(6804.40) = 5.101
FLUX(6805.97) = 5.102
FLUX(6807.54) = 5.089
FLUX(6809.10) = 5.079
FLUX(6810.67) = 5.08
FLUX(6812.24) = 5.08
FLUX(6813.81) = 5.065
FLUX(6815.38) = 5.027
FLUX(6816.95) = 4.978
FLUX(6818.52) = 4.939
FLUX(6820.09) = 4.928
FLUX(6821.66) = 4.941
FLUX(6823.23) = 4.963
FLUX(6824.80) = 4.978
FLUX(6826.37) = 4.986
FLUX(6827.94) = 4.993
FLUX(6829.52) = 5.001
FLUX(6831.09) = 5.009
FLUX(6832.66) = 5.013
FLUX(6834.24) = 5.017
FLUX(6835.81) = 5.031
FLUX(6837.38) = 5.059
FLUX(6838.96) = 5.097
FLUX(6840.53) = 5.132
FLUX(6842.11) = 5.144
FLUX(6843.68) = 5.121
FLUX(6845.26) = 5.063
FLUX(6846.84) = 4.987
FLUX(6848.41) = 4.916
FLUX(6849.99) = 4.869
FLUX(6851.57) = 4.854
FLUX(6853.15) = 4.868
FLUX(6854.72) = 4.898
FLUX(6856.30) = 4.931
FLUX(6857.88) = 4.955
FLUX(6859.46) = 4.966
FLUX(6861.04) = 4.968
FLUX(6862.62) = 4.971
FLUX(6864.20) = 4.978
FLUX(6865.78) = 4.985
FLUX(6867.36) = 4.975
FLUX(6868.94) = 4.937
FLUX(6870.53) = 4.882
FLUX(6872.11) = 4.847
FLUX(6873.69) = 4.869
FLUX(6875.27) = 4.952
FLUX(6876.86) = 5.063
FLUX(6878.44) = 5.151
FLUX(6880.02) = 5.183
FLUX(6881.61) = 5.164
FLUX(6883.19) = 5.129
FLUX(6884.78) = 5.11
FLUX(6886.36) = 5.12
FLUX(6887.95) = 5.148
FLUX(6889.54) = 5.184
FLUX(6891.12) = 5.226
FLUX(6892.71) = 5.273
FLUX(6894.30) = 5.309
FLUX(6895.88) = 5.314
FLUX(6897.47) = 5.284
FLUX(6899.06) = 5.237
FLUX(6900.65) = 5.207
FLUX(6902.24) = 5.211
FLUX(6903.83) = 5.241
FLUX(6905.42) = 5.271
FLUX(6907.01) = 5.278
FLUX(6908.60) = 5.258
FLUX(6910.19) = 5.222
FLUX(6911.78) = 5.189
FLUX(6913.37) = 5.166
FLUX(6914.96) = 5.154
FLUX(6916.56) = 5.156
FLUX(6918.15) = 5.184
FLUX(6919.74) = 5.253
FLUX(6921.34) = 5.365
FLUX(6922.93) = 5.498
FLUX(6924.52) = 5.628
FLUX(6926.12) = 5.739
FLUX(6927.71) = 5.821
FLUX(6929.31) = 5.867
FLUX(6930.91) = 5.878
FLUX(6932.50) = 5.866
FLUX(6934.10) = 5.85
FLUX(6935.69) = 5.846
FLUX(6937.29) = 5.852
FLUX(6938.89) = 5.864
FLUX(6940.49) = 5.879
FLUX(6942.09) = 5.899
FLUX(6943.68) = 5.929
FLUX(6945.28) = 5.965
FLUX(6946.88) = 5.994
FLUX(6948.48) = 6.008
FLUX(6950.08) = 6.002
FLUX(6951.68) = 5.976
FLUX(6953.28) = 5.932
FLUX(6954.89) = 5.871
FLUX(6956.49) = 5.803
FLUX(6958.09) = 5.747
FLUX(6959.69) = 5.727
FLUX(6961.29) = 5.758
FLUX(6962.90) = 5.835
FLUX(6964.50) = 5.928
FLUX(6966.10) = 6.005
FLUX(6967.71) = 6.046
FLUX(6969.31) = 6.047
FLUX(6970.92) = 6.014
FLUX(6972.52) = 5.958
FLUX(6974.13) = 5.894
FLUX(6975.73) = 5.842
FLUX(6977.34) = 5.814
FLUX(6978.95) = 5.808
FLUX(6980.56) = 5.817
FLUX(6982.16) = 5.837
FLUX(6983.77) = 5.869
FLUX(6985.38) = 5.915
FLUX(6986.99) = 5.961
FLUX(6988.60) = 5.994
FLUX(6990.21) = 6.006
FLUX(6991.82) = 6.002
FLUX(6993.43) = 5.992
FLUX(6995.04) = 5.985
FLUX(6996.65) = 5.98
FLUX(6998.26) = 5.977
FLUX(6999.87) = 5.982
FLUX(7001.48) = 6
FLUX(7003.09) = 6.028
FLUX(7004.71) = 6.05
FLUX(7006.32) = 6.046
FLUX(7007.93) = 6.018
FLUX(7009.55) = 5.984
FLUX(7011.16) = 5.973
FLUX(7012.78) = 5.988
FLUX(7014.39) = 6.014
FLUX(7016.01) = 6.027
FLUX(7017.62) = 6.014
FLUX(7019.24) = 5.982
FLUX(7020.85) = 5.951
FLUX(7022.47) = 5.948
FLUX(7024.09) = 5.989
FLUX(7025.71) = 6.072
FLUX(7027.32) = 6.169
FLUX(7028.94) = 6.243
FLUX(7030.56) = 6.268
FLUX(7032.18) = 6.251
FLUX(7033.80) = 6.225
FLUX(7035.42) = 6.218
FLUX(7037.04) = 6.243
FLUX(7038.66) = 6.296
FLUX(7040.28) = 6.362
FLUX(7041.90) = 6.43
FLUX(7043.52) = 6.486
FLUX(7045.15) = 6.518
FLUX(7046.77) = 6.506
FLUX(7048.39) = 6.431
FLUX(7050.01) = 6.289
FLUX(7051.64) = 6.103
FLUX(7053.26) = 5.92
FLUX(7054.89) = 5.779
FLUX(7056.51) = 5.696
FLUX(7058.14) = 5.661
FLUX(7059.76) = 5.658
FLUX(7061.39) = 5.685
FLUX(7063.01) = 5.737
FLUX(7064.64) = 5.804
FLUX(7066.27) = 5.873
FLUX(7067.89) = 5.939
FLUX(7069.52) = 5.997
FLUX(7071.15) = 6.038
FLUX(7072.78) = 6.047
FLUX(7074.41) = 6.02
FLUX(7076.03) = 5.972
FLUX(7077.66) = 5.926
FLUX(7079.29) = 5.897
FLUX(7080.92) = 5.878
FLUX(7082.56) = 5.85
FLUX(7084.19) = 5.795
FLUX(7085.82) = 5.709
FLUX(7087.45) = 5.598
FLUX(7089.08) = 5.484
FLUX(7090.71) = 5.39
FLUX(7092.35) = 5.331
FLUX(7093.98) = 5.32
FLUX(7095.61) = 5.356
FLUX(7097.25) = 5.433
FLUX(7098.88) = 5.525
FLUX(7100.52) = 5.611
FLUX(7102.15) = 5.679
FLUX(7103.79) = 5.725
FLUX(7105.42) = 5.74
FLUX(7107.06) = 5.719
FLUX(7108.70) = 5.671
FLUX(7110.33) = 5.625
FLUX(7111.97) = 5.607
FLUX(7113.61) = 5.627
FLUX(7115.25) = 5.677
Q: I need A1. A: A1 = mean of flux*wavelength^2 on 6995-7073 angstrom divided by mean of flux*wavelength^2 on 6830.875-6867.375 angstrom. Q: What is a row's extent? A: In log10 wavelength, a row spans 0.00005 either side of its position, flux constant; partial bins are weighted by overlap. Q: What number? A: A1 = 1.28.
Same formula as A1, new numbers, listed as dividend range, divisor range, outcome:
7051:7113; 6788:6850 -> 1.23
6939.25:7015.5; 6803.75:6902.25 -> 1.22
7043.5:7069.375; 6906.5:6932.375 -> 1.15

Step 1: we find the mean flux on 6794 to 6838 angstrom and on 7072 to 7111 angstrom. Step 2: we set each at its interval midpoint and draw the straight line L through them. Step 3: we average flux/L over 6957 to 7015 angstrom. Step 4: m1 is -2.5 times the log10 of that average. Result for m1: -0.10 mag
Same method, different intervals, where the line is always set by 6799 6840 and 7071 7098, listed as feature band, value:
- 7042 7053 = -0.14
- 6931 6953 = -0.11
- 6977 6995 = -0.09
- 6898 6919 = 0.01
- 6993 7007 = -0.10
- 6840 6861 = 0.03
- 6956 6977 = -0.10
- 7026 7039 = -0.12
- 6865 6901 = 0.02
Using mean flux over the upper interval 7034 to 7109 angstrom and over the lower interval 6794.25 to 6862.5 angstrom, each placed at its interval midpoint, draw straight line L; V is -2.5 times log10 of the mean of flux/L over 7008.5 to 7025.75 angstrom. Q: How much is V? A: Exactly -0.06 mag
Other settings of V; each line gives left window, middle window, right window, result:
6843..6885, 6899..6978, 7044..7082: -0.064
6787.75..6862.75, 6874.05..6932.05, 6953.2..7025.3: 0.033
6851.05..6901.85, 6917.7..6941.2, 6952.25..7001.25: -0.036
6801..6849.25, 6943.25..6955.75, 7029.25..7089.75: -0.076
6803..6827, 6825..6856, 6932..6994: 0.037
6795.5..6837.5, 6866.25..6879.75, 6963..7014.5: 0.075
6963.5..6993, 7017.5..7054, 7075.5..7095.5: -0.078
